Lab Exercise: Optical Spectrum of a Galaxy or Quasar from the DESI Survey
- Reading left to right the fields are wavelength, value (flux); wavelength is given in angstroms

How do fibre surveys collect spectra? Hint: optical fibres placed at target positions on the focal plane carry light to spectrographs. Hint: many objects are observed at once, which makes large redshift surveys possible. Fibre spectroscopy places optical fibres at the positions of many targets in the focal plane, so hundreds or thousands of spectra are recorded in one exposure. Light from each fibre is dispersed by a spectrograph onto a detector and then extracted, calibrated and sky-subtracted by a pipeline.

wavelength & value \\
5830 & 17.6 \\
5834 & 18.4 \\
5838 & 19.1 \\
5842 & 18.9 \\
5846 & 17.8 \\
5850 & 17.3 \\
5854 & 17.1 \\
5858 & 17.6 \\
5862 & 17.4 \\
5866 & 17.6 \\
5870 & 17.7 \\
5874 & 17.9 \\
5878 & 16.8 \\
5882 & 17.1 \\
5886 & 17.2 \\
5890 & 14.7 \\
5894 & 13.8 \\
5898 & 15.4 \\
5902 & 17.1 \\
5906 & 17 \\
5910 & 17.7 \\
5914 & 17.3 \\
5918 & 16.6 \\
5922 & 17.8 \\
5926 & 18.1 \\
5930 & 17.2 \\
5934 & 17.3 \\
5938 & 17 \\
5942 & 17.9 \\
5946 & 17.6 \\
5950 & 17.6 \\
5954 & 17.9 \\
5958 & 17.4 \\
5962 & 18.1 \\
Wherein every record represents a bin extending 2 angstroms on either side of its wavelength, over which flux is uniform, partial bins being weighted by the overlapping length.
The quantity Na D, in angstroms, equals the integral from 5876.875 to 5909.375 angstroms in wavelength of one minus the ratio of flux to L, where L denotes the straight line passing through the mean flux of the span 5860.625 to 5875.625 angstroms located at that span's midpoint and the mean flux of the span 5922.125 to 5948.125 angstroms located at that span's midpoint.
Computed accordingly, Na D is 2.6 angstroms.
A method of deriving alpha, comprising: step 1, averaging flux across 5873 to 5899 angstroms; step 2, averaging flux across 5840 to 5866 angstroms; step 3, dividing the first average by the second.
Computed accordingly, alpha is 0.91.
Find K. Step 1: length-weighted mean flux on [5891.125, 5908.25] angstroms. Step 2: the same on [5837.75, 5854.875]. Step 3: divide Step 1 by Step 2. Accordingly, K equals 0.88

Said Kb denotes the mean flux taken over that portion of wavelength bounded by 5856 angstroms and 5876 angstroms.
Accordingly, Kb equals 17.6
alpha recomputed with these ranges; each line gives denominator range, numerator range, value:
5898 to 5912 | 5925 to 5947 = 1.03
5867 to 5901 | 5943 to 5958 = 1.08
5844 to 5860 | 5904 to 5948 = 1.00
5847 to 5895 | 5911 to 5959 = 1.03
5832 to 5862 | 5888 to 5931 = 0.92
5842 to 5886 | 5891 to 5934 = 0.96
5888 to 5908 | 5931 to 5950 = 1.12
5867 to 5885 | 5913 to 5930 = 1.00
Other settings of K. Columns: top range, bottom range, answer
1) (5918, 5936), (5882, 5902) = 1.12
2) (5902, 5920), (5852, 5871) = 0.98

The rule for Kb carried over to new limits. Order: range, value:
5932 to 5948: 17.4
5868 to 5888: 17.3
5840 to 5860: 17.7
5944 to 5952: 17.6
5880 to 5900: 15.6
